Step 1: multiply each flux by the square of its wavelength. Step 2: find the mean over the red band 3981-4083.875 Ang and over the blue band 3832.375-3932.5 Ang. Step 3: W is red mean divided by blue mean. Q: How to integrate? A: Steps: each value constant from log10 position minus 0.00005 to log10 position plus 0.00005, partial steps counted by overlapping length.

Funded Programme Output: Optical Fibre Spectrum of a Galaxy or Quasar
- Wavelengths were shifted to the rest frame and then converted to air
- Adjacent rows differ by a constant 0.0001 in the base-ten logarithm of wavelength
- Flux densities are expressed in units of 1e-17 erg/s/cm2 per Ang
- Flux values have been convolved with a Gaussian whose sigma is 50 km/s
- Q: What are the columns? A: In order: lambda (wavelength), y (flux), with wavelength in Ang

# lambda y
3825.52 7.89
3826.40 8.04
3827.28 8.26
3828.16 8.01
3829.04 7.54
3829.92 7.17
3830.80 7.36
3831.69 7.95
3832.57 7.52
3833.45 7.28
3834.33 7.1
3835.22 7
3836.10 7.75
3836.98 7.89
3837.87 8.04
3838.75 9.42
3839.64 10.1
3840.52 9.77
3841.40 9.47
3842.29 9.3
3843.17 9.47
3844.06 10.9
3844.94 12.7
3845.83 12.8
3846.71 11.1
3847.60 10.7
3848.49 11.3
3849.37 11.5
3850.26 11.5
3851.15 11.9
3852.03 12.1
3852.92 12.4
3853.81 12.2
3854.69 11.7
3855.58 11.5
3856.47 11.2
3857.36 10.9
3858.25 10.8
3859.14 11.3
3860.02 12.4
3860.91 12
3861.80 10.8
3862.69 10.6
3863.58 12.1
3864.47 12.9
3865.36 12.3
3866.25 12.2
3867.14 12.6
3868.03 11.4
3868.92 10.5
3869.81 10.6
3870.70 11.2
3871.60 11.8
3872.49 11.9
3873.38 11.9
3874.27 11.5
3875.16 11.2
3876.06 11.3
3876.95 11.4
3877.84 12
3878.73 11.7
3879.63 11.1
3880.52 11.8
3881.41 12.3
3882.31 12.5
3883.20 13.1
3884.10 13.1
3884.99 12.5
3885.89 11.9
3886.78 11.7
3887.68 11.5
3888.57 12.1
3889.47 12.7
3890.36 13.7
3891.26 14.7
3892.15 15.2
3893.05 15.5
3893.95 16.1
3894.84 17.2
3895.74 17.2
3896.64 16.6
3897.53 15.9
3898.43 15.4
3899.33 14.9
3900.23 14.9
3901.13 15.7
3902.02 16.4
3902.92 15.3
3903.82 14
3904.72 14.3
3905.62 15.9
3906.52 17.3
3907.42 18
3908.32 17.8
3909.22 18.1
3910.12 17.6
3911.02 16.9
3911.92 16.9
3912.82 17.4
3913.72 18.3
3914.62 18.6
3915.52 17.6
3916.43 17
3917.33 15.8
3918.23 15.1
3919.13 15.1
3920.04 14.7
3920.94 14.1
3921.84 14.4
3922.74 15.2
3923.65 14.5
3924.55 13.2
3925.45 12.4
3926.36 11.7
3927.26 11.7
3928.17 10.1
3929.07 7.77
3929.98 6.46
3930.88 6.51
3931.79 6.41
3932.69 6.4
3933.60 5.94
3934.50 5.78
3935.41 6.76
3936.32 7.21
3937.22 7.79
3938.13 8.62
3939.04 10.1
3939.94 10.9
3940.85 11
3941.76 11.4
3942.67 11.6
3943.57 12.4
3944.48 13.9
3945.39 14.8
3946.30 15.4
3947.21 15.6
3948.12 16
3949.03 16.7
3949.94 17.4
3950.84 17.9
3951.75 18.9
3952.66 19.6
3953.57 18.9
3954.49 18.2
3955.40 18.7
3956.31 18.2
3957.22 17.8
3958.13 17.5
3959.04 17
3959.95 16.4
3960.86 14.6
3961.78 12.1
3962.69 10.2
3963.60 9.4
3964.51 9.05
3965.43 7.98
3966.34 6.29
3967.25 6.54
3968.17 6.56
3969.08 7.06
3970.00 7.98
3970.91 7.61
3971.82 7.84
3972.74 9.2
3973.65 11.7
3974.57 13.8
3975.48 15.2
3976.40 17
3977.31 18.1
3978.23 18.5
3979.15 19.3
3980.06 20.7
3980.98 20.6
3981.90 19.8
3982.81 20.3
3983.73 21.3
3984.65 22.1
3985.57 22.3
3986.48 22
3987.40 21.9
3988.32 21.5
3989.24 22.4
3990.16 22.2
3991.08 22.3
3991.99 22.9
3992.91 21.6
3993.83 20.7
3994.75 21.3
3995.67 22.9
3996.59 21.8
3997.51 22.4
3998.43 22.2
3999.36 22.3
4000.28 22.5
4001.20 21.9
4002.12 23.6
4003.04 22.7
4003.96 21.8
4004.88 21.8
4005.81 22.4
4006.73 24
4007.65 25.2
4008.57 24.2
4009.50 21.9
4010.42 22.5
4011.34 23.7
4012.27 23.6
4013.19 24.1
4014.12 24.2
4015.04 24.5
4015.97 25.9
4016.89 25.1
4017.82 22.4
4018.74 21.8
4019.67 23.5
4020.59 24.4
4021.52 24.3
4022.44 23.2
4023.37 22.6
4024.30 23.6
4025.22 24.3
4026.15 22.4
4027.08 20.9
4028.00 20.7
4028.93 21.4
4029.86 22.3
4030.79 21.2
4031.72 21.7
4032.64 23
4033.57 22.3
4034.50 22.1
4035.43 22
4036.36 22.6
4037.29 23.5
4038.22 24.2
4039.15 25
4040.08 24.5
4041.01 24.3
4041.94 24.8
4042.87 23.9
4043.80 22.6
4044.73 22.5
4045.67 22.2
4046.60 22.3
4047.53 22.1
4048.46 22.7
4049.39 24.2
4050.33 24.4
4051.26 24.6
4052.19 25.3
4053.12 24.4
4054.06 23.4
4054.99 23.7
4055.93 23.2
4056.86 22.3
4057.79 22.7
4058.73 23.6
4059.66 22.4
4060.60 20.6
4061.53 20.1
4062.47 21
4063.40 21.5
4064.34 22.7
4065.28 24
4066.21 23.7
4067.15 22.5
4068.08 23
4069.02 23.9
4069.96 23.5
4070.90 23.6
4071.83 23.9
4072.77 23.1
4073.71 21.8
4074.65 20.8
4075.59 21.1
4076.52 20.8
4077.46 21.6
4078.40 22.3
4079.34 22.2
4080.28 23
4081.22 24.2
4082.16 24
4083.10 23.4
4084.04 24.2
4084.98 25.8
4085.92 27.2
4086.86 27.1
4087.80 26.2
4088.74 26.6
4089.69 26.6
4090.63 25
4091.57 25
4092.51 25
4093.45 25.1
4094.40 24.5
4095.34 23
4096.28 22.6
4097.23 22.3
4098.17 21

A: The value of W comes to 1.94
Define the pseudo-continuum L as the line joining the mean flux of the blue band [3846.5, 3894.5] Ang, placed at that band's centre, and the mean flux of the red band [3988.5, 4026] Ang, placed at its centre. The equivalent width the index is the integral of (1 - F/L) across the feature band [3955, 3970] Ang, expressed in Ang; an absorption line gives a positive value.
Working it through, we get 5.6 Ang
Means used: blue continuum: 12.1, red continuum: 23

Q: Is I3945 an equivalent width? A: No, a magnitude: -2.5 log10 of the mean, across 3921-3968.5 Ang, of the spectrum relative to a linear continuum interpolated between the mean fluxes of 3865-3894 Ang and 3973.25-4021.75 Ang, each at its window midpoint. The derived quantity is 0.39 mag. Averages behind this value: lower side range 12.3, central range 12.3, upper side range 21.8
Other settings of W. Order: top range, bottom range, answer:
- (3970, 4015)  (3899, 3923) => 1.32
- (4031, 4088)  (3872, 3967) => 1.83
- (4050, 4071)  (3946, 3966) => 1.56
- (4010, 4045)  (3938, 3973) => 1.84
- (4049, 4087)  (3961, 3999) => 1.46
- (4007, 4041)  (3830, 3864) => 2.47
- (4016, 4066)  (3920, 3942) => 2.44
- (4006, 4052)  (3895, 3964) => 1.73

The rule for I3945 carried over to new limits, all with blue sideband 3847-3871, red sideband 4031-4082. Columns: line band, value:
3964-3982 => 0.420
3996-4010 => -0.147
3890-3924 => -0.124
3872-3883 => 0.079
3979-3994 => -0.139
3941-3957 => 0.042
